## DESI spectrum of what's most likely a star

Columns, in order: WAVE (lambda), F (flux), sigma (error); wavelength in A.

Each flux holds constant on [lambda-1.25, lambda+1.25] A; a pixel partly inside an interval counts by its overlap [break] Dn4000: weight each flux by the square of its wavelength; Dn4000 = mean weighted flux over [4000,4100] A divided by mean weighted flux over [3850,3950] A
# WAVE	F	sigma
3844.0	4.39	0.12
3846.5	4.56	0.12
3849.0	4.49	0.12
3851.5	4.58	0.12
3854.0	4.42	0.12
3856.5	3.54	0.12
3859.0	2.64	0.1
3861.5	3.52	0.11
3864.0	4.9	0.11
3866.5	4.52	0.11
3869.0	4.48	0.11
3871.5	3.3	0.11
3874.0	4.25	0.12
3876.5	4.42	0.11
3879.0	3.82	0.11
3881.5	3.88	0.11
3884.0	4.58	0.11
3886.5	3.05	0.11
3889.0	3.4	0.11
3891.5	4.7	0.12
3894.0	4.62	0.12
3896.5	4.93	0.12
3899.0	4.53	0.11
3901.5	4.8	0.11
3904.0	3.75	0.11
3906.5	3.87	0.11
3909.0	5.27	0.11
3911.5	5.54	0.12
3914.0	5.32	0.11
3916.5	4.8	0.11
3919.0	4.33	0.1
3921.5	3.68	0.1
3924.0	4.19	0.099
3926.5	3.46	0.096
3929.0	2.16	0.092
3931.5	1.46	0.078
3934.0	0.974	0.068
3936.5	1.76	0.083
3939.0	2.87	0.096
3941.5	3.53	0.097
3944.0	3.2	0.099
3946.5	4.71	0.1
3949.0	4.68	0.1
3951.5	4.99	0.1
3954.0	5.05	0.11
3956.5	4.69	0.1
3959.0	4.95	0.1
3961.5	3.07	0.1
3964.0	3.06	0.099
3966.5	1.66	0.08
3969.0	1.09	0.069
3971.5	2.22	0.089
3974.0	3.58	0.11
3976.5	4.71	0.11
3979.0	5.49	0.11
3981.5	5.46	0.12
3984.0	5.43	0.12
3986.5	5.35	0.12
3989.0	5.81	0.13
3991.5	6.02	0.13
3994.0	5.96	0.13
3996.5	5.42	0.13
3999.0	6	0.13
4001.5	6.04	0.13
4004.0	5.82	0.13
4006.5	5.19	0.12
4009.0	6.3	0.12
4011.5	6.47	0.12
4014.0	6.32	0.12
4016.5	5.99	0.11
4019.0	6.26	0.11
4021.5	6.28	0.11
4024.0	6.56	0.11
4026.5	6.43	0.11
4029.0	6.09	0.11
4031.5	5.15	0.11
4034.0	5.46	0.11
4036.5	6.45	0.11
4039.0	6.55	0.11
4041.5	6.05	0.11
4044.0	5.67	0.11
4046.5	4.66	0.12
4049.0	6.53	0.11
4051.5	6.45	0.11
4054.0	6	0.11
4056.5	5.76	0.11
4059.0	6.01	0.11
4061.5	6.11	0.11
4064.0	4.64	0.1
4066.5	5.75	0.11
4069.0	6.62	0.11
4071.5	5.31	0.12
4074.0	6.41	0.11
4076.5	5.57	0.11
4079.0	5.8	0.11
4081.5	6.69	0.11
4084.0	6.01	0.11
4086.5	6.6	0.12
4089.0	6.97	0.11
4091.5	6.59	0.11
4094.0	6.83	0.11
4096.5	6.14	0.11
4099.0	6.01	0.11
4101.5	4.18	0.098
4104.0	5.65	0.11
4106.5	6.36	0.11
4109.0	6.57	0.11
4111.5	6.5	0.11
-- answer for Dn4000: 1.7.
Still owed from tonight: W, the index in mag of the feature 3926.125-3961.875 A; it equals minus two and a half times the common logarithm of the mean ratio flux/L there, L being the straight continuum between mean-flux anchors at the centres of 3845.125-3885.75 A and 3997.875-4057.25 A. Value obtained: 0.42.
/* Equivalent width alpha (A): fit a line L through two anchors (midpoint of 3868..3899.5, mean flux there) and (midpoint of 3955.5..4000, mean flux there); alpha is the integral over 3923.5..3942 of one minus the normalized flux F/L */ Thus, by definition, 8.0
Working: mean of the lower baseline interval 4.14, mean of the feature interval 2.44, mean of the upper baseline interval 4.43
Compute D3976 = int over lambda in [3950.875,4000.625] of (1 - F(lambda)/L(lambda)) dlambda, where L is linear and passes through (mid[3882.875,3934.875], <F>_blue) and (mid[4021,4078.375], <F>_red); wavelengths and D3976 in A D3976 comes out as 4.3 A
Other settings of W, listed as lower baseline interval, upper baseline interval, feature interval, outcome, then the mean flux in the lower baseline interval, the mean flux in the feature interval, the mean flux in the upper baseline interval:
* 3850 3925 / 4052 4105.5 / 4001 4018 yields -0.126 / 4.26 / 6.02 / 5.99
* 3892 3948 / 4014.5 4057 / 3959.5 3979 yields 0.495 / 3.82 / 3.03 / 6.03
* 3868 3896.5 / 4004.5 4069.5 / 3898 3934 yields 0.127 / 4.08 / 3.97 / 5.98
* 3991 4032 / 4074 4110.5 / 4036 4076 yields 0.032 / 6.03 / 5.92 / 6.15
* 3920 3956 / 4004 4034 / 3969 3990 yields 0.063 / 3.37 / 4.53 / 6.06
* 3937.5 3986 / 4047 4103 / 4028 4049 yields -0.089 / 3.93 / 5.8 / 6.02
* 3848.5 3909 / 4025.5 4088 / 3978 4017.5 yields -0.090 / 4.14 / 5.82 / 5.95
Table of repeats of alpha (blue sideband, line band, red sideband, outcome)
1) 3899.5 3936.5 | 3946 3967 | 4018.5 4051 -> 1.52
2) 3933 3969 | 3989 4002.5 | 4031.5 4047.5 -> -3.67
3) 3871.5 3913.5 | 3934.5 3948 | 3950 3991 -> 3.59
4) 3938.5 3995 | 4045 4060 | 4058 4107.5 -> -0.92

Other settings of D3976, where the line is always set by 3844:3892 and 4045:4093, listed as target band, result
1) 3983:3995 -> -1.1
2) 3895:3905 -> -0.4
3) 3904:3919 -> -1.1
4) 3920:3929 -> 2.0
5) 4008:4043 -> -3.5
